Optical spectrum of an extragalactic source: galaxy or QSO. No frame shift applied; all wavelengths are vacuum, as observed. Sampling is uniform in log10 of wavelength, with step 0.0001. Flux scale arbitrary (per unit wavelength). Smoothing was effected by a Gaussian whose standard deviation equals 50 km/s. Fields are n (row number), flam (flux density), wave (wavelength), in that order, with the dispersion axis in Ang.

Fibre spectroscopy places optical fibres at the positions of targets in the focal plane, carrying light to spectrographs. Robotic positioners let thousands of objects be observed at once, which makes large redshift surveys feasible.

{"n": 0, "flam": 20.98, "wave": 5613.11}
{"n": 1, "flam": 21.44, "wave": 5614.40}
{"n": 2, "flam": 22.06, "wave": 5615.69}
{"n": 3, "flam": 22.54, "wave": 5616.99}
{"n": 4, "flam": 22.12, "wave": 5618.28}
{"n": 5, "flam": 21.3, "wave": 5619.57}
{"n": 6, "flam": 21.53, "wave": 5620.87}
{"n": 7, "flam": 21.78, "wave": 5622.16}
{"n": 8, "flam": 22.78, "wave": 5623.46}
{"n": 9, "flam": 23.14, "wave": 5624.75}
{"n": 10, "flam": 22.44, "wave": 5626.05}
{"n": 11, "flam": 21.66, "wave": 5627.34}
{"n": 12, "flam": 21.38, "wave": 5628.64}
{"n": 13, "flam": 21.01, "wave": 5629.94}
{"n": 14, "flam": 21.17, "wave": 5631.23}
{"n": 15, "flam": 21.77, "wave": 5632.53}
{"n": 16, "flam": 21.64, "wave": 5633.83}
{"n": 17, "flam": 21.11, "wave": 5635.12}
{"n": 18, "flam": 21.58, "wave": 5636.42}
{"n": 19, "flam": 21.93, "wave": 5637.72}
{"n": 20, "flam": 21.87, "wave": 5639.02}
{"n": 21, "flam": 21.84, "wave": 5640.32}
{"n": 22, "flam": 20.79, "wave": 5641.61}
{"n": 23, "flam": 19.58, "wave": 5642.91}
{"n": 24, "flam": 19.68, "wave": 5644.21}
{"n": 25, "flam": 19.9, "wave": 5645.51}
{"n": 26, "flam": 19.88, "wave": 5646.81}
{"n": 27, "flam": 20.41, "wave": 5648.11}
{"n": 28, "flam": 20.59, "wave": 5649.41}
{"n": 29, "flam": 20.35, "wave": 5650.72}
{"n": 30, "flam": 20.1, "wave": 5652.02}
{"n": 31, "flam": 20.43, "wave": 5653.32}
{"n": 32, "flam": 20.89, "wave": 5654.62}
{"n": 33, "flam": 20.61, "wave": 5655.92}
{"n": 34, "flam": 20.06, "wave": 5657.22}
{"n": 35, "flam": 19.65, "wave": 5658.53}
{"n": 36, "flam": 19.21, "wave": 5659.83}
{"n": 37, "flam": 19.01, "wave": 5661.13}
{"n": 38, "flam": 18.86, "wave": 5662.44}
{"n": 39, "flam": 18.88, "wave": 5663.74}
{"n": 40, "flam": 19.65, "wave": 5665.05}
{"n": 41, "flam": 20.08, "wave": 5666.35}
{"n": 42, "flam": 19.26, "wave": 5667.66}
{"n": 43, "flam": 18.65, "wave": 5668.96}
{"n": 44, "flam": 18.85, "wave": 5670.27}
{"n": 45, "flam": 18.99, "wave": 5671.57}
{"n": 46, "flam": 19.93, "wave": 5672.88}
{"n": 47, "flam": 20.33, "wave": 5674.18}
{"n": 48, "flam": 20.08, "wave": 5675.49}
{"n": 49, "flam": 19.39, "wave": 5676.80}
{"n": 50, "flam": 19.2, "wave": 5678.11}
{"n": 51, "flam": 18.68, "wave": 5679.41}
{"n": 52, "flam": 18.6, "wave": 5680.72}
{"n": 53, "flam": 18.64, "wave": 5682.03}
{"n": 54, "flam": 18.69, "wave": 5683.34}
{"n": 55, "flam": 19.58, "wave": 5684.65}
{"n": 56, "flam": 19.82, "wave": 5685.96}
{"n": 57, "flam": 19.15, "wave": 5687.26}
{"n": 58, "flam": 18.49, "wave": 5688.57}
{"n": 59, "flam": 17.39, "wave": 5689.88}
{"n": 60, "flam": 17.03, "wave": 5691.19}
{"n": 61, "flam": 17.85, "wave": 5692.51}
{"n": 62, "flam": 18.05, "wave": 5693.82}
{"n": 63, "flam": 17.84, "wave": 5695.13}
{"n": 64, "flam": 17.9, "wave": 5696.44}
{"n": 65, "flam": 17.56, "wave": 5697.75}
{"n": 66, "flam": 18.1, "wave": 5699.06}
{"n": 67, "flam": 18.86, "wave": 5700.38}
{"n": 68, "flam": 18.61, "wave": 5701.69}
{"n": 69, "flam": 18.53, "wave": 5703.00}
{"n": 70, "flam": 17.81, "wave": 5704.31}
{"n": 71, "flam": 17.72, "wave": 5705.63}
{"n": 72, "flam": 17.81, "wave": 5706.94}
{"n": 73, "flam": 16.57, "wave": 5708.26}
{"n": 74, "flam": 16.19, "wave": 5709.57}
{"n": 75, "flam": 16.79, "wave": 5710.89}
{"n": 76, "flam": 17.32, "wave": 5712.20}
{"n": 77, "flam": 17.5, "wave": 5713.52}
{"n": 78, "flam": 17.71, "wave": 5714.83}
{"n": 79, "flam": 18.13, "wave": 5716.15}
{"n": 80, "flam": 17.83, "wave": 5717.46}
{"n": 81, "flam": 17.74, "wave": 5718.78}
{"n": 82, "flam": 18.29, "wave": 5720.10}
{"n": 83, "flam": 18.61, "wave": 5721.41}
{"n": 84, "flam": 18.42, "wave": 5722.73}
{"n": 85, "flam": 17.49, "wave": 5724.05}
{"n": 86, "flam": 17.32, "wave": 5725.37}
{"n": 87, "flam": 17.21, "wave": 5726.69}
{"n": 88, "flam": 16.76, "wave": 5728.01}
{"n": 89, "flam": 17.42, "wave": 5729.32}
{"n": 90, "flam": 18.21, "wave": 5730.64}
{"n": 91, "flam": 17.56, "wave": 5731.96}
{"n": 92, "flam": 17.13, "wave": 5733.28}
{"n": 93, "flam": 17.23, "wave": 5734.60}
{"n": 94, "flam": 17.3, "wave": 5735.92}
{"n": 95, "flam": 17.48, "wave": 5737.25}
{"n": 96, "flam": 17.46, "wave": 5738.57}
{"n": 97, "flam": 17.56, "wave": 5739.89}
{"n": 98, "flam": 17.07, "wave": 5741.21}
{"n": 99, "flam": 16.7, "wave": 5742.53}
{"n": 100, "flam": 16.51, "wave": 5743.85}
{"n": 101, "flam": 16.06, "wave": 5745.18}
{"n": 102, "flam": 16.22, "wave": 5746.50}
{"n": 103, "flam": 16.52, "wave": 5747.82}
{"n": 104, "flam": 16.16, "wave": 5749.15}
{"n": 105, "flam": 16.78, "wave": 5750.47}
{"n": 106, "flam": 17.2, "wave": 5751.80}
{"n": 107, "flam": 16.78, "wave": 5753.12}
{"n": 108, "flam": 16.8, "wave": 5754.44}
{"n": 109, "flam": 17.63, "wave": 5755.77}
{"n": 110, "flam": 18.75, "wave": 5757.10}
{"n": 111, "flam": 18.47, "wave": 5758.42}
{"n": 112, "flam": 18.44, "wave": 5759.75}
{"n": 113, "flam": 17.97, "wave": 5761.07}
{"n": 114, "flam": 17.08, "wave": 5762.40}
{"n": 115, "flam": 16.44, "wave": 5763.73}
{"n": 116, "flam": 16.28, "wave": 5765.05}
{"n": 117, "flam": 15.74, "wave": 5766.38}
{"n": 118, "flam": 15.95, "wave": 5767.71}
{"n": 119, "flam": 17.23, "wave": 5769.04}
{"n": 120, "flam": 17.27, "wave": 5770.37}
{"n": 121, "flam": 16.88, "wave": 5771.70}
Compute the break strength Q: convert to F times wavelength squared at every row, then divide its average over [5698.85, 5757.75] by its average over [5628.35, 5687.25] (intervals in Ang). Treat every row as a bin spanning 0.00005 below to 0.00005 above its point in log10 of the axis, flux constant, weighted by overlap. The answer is 0.9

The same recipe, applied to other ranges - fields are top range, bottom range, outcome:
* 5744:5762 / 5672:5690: 0.92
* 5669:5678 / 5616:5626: 0.90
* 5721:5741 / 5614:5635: 0.83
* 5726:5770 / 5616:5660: 0.84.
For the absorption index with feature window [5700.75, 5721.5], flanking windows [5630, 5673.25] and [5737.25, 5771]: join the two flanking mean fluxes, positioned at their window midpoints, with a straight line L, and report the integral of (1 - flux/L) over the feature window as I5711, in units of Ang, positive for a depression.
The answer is 0.8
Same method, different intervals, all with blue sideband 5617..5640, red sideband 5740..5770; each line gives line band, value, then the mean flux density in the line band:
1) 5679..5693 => 0.8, 18.5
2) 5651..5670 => 0.8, 19.7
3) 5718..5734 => 0.3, 17.7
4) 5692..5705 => 0.7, 18.1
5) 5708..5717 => 0.7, 17.2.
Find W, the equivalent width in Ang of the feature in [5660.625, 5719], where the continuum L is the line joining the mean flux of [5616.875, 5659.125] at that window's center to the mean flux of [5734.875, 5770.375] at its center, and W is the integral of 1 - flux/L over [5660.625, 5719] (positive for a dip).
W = 2.5 Ang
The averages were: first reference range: 21.1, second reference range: 17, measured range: 18.4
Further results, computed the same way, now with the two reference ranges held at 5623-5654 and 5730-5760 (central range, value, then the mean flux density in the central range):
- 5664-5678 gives 0.3 Ang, 19.5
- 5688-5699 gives 0.8 Ang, 17.8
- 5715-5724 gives 0.0 Ang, 18.1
